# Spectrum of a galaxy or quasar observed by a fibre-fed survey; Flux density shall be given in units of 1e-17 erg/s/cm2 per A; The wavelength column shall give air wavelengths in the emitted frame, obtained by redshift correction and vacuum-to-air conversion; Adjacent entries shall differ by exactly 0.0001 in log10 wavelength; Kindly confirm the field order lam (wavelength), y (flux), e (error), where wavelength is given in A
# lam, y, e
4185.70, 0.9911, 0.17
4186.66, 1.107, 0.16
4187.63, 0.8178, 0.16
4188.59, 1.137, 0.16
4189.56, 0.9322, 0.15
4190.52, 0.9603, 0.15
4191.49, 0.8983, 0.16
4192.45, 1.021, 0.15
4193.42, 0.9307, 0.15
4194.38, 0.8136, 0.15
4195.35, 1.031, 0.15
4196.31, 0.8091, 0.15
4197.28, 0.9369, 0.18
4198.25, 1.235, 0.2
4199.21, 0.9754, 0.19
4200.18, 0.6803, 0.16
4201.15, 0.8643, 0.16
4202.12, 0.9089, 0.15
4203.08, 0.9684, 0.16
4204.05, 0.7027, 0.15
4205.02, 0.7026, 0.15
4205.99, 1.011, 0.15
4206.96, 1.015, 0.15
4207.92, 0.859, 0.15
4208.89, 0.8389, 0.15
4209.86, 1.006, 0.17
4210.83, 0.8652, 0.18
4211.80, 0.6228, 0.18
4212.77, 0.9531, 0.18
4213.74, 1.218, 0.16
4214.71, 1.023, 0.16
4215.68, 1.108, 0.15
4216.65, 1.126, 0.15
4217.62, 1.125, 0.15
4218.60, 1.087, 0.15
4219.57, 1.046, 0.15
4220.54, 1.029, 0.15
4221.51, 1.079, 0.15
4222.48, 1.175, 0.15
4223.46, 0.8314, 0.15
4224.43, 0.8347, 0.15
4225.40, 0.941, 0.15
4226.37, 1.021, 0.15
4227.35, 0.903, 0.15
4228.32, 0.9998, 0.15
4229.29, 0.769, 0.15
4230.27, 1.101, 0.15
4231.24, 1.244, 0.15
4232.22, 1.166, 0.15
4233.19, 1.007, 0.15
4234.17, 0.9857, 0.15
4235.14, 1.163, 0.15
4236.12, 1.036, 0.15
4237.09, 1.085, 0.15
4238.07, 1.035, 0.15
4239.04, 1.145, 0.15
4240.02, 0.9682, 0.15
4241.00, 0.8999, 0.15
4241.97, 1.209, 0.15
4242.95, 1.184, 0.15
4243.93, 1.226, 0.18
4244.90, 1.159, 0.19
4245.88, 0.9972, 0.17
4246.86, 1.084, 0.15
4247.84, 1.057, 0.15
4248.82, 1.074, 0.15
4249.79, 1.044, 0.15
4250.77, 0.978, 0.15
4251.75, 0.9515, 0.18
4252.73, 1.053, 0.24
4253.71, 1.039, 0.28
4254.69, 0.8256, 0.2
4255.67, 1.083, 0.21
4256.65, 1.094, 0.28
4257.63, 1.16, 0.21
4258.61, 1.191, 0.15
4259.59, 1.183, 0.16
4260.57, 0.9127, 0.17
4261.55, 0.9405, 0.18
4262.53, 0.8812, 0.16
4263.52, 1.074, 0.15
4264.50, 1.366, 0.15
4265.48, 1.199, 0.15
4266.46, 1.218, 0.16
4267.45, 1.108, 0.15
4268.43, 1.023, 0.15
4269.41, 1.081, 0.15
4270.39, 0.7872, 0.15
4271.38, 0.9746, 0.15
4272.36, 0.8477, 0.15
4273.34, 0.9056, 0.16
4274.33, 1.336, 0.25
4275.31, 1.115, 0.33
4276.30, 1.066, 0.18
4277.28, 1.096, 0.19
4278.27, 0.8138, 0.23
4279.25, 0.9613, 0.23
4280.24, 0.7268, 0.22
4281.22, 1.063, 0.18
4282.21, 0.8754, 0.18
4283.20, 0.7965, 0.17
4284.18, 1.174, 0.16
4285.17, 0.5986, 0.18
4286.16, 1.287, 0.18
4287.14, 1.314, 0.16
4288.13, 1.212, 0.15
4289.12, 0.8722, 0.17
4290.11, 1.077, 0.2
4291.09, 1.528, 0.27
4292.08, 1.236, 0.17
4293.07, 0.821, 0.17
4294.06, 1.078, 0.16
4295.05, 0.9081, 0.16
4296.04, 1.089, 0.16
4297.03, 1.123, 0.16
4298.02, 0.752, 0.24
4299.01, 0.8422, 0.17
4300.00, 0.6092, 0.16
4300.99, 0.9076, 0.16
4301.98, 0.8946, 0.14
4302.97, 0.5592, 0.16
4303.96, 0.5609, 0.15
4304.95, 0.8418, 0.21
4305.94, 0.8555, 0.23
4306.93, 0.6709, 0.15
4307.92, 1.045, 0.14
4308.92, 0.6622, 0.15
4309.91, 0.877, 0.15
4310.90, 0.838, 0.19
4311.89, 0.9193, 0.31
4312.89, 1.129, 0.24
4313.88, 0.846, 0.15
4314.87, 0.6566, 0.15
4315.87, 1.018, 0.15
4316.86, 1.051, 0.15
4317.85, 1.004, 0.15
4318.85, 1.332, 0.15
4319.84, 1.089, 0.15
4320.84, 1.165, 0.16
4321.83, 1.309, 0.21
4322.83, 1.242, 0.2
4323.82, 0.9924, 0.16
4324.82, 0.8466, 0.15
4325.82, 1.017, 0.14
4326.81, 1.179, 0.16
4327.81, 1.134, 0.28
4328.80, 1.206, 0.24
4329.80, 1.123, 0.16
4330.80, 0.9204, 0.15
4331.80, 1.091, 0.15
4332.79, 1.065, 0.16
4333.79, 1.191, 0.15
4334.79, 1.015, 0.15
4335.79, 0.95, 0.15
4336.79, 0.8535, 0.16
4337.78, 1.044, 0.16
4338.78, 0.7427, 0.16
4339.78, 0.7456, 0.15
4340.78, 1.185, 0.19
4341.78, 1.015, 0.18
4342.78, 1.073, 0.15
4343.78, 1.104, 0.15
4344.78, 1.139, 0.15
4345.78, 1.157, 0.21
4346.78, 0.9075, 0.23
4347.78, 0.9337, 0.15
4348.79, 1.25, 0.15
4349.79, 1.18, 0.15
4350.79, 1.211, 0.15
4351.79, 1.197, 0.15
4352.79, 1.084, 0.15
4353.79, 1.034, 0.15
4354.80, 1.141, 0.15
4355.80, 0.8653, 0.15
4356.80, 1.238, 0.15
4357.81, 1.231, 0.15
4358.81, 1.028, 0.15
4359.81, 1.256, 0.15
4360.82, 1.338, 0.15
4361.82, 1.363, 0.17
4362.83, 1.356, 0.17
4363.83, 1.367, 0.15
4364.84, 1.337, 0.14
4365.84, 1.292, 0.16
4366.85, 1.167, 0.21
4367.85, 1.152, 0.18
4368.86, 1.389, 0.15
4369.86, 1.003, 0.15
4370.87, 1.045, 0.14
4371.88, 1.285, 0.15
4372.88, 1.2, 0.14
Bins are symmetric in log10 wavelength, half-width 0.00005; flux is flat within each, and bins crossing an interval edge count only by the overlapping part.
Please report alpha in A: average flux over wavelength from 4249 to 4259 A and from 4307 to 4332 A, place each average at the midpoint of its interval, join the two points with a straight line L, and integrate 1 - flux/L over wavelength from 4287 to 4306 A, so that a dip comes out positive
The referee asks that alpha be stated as 1.5 A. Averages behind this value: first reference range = 1.04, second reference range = 1.02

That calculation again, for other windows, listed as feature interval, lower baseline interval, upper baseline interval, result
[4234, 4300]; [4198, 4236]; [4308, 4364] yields -1.7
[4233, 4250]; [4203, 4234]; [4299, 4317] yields -2.5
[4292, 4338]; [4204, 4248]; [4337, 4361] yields 4.2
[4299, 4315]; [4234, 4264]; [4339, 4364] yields 4.2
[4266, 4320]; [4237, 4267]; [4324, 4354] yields 5.1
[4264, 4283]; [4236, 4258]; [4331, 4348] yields 0.4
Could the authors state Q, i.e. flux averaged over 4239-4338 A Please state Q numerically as 1.01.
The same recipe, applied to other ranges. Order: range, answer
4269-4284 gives 0.967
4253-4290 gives 1.03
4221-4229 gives 0.969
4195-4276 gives 1.02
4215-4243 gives 1.04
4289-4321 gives 0.933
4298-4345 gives 0.966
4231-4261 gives 1.07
